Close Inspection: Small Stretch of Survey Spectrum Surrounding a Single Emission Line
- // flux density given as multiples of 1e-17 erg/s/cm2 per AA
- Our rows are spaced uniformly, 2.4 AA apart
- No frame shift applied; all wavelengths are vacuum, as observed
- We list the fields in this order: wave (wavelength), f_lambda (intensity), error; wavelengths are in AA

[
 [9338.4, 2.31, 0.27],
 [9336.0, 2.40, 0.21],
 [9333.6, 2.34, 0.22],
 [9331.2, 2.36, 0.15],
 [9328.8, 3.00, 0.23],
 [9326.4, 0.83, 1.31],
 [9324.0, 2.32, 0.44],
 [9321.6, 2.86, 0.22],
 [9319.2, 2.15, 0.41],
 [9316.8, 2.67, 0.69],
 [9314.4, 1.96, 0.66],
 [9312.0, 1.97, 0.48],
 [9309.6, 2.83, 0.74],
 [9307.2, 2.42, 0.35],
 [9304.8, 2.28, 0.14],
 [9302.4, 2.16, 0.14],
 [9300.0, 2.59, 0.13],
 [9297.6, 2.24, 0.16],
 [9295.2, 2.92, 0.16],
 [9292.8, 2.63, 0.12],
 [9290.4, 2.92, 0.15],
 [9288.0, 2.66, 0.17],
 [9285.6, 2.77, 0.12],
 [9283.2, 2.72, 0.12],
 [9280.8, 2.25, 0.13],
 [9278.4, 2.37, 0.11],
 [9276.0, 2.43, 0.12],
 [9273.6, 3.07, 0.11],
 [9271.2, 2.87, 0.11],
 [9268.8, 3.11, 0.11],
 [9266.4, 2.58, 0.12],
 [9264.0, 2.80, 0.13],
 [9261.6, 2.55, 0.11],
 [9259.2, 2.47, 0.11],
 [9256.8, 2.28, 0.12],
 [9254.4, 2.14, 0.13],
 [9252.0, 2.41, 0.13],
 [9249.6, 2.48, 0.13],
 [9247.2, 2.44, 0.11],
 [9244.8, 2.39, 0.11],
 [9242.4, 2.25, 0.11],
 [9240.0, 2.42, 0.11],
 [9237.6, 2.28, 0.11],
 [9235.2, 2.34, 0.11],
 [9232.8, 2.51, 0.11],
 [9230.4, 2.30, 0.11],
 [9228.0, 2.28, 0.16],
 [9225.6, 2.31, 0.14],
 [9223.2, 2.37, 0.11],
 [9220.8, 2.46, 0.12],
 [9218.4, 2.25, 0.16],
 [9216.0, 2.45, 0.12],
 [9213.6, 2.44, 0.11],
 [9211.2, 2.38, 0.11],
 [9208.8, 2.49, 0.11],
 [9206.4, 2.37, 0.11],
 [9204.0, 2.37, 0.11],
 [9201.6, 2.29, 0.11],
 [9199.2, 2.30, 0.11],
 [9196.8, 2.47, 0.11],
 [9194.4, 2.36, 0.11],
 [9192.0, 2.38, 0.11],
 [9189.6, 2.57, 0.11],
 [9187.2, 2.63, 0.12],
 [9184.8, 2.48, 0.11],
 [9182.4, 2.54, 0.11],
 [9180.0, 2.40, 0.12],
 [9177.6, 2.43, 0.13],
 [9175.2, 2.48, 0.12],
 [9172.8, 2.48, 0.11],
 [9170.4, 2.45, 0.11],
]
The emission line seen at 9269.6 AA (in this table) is [S II] 6716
